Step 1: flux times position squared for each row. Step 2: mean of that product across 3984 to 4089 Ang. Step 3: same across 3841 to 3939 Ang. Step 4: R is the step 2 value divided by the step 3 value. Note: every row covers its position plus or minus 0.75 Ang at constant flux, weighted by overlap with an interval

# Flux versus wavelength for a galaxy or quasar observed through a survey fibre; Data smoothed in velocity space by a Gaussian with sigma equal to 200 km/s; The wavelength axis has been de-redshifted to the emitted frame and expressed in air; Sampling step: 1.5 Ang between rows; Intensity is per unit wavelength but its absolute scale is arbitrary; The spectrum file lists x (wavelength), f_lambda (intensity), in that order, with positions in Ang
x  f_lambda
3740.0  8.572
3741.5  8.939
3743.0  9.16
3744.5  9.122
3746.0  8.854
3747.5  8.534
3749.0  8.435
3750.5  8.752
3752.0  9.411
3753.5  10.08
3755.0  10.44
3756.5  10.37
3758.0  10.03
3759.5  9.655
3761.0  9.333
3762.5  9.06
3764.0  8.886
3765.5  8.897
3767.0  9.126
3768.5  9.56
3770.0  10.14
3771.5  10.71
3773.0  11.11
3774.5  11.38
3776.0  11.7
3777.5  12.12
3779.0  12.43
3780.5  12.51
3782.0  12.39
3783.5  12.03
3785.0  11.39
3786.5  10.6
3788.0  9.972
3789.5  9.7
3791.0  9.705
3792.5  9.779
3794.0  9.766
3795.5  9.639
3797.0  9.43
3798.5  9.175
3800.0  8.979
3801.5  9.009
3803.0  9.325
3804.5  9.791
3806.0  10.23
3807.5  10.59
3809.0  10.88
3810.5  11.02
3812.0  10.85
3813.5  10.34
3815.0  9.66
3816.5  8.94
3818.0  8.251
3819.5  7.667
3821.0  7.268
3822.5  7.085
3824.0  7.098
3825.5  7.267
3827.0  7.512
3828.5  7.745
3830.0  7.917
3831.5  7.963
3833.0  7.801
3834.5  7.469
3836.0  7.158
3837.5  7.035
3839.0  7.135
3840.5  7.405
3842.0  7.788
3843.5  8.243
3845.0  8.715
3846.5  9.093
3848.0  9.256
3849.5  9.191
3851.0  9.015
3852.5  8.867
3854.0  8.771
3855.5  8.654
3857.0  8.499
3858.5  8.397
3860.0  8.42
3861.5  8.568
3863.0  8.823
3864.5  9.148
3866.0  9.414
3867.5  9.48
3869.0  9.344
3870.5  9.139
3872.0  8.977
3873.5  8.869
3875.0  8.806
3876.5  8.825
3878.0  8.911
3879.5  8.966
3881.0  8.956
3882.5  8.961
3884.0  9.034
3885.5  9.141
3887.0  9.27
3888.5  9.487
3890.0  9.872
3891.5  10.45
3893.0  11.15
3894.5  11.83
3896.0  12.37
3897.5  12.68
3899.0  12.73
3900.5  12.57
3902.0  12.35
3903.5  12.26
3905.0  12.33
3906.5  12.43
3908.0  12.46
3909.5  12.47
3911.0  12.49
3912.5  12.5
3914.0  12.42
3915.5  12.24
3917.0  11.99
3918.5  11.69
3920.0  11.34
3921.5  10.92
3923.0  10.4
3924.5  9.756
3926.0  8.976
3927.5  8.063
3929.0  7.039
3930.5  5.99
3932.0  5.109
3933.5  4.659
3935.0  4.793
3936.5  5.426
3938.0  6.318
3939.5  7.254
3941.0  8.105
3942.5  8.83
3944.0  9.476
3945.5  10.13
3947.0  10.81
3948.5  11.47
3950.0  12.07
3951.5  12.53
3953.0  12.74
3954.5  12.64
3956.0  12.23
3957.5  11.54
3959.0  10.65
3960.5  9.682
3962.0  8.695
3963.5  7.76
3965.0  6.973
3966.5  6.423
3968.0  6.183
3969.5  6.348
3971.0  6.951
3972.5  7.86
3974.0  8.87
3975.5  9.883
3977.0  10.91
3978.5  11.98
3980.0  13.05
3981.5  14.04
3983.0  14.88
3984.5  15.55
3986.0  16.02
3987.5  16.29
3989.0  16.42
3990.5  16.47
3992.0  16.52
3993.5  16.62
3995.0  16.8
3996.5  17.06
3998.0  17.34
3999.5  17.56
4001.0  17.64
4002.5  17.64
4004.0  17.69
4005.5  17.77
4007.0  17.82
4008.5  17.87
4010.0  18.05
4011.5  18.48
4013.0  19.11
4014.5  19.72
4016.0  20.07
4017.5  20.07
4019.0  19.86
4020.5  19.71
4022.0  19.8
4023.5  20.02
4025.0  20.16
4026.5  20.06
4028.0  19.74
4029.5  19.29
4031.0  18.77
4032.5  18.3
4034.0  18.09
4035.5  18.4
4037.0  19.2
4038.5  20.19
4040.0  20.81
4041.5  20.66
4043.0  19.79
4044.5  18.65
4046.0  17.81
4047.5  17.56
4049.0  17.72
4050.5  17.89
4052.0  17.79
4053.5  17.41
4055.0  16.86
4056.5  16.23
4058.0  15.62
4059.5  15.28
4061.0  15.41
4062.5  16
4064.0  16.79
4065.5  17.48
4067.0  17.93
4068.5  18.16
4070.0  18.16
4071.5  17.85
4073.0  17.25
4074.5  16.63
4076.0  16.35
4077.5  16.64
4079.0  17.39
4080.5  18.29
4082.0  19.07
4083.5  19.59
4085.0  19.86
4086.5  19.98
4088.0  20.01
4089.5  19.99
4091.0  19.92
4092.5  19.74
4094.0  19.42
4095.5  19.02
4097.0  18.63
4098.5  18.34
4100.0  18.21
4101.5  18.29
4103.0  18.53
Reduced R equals 2.03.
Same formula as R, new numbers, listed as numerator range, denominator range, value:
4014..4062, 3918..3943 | 2.50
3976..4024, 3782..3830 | 2.01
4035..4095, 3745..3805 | 2.09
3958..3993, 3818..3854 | 1.53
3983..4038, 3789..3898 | 2.19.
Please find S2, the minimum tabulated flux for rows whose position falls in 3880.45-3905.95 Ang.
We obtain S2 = 8.956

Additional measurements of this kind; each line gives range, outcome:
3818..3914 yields 7.035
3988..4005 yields 16.42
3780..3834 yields 7.085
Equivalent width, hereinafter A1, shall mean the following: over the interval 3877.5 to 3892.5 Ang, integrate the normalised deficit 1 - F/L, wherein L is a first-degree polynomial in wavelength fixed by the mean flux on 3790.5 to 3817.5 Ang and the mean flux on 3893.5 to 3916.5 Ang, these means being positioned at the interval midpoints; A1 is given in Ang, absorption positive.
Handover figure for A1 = 3.2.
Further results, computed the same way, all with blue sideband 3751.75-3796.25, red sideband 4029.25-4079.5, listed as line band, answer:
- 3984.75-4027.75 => -4.3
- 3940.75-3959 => 4.8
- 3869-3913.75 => 9.4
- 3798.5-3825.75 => 5.3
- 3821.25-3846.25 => 9.1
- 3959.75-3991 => 9.5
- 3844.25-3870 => 7.5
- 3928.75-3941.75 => 7.6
